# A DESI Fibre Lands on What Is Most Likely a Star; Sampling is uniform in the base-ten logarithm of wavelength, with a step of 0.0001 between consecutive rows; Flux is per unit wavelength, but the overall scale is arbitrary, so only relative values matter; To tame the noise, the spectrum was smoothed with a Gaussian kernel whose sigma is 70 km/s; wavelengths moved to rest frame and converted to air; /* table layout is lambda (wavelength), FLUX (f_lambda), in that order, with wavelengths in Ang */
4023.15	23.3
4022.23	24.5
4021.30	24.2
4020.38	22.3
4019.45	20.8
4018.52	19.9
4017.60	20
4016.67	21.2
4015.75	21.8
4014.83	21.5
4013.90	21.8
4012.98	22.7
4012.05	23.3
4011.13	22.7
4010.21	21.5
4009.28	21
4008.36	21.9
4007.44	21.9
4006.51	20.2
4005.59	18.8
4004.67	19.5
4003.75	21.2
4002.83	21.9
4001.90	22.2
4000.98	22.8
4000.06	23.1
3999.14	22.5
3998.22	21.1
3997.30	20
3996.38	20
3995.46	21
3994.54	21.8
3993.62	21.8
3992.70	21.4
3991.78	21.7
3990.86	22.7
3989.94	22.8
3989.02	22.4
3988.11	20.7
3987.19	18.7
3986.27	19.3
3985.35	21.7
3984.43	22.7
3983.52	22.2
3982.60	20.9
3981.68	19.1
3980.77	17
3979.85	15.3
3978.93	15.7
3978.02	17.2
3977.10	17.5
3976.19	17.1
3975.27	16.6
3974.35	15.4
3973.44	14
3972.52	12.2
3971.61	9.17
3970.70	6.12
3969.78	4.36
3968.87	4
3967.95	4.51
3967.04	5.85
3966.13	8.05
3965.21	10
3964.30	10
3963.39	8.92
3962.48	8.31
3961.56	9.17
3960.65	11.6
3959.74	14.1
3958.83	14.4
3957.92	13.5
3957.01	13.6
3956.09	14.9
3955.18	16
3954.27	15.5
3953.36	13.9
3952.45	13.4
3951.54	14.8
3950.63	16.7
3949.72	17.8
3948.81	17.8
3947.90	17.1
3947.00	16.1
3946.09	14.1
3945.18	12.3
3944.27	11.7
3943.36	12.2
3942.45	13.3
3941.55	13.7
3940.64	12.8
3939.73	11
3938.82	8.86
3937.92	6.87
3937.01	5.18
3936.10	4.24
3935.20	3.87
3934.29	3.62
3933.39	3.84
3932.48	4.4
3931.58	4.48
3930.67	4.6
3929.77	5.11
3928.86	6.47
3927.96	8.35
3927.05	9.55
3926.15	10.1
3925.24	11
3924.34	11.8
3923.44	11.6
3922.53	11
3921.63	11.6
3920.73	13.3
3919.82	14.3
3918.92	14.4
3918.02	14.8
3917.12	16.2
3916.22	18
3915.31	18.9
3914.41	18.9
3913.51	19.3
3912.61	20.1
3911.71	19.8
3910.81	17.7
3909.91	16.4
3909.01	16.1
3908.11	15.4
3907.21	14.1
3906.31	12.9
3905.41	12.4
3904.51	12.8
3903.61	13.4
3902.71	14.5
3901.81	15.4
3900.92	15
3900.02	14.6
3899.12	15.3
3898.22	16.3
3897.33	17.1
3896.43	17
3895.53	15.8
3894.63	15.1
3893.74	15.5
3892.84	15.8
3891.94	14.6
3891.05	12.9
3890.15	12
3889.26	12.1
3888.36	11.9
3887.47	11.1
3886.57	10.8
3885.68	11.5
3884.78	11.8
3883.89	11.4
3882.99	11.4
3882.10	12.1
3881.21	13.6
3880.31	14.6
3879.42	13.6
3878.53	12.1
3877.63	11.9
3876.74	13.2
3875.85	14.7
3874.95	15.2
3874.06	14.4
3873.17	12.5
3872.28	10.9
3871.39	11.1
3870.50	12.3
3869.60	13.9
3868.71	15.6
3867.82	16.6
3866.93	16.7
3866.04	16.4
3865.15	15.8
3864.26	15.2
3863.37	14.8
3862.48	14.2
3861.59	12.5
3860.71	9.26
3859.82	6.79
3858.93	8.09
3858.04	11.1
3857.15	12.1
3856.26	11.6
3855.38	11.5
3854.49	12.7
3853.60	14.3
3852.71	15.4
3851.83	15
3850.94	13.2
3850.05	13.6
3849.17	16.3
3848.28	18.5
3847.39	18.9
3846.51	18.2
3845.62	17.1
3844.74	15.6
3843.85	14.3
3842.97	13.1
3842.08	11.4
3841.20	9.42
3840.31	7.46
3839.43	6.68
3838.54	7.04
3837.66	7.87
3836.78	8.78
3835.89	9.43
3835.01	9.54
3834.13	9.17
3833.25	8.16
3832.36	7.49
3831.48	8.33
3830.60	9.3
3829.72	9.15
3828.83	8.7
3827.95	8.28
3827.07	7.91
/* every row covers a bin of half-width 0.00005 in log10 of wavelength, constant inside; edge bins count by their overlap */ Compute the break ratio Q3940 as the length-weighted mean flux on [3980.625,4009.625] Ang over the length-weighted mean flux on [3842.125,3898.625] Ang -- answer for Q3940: 1.5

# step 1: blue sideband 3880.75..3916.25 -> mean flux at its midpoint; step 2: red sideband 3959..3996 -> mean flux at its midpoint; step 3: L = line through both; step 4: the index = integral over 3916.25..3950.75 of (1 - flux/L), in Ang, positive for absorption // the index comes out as 9.9 Ang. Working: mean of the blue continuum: 14.7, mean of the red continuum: 15.3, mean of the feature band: 10.7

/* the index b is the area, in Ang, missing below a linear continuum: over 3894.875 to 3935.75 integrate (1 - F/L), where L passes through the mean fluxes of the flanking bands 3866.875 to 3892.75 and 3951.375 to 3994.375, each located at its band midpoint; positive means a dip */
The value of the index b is 2.2 Ang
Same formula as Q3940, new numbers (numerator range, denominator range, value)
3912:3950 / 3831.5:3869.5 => 0.92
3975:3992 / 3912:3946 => 1.79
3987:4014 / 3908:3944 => 1.87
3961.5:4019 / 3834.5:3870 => 1.39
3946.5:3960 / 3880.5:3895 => 1.20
